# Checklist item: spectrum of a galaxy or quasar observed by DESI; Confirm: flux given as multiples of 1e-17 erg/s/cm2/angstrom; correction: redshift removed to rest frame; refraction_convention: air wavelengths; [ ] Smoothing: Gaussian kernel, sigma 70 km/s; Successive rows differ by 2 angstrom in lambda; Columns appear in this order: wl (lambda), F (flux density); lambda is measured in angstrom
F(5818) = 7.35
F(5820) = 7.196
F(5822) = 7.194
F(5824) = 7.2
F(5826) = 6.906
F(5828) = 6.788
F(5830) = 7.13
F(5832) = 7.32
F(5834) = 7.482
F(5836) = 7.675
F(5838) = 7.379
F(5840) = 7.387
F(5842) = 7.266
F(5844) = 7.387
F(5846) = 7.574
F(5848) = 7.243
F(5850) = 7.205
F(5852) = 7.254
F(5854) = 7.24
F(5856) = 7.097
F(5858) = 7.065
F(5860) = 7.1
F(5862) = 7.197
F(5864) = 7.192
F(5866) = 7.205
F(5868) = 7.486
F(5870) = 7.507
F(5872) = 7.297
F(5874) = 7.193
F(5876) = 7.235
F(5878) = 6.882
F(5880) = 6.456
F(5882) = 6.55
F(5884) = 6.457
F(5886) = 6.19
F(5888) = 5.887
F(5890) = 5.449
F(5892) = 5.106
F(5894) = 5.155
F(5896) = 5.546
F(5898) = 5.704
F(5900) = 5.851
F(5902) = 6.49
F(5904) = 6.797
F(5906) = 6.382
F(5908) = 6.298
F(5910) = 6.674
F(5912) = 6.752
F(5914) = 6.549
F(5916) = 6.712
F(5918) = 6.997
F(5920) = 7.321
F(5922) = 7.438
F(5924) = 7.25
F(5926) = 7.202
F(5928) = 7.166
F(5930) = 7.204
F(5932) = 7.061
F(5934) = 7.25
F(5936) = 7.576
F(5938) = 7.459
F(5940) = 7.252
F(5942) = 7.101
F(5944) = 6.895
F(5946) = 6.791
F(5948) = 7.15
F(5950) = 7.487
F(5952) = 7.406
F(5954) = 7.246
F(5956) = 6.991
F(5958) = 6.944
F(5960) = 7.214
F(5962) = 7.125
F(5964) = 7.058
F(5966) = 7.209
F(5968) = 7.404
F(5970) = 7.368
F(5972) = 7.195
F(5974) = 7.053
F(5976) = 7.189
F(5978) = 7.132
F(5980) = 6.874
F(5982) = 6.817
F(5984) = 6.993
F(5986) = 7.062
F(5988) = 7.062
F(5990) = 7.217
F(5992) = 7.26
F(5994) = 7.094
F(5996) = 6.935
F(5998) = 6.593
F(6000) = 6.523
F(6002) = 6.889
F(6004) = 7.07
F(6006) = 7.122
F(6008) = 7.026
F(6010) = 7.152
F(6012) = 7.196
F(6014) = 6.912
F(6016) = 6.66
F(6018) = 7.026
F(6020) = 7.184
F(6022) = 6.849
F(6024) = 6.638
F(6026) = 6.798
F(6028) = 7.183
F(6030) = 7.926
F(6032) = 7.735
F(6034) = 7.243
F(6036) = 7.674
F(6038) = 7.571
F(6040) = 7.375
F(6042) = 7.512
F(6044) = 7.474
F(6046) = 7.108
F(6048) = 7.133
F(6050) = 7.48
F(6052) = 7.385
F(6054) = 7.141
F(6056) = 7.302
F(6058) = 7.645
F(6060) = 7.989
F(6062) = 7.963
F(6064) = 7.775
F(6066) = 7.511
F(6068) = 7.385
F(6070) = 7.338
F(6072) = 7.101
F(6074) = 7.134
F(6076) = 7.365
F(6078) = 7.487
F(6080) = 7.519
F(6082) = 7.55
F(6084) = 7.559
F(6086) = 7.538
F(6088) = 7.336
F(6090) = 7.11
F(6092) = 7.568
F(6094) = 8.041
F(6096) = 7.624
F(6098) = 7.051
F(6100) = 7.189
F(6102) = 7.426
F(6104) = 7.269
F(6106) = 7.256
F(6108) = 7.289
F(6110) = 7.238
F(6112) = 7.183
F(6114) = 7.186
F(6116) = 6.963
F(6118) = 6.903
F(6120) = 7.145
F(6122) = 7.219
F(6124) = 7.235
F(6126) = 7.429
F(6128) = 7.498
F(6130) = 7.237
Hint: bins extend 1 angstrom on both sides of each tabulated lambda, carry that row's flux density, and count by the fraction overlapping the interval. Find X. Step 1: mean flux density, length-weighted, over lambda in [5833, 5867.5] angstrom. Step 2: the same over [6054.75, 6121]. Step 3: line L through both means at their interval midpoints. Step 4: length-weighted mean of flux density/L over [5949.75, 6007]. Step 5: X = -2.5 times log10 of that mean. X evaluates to 0.04 mag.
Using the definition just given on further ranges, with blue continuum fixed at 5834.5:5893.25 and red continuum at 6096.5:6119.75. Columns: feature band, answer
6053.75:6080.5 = -0.05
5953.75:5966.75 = -0.01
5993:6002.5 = 0.04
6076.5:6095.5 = -0.05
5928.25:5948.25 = -0.02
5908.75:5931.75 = 0.00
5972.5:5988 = 0.01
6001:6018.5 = 0.01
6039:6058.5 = -0.03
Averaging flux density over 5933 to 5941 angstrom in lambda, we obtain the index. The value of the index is 7.38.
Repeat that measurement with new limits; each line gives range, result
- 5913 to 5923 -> 7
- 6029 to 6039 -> 7.63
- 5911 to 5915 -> 6.65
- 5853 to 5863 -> 7.14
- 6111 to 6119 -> 7.06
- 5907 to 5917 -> 6.6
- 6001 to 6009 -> 7.03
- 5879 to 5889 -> 6.31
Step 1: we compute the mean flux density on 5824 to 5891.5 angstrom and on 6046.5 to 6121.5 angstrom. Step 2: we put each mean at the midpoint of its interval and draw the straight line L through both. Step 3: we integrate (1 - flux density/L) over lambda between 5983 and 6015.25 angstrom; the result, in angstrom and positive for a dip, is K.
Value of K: 1.10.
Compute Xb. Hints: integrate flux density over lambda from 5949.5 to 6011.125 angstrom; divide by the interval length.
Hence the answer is 7.08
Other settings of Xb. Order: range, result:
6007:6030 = 7.01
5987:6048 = 7.13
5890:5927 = 6.43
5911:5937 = 7.11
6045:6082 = 7.43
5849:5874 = 7.24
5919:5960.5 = 7.21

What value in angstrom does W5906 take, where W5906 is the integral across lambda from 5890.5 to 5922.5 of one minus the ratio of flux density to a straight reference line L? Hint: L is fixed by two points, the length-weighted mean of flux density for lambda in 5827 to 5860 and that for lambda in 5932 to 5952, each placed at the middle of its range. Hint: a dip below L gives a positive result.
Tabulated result 4.0 angstrom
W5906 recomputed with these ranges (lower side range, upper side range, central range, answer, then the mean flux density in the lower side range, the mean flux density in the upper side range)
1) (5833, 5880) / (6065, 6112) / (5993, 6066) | 1.18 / 7.27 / 7.38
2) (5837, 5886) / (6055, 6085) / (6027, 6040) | -0.17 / 7.14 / 7.51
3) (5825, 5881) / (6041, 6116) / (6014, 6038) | 0.59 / 7.22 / 7.4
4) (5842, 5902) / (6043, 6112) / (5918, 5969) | -1.78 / 6.72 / 7.42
